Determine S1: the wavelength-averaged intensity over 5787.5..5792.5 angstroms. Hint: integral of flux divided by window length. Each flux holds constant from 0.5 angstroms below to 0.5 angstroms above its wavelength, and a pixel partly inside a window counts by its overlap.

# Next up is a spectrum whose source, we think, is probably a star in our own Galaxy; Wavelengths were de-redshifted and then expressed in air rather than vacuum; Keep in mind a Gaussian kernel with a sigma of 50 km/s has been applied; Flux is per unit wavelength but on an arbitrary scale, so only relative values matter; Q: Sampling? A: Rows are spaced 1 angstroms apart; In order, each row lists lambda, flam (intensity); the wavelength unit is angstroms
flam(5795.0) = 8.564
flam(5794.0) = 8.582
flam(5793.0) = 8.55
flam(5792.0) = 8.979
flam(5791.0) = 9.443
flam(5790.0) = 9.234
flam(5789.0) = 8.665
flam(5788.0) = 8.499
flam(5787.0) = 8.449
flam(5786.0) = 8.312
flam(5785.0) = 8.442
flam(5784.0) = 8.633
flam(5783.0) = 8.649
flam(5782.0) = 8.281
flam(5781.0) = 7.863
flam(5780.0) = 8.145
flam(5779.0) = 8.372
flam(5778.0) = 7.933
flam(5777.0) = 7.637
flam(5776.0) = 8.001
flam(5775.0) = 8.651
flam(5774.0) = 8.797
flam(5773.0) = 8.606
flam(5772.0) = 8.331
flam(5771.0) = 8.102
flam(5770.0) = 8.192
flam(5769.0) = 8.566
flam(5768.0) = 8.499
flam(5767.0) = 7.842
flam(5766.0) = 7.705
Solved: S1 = 8.96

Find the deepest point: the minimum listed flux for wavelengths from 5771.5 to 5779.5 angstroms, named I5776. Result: 7.637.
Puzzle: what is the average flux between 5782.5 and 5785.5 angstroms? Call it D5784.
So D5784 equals 8.57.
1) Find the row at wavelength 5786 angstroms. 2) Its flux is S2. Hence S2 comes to 8.312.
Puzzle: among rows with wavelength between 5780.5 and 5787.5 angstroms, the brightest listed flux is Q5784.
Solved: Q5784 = 8.649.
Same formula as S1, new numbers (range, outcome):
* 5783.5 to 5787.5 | 8.46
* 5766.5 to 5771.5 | 8.24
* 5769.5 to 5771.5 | 8.15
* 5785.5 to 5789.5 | 8.48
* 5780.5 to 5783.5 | 8.26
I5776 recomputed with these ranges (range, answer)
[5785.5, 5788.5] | 8.312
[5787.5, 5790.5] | 8.499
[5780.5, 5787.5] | 7.863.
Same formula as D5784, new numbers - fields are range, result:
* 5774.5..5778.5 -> 8.06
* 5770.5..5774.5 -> 8.46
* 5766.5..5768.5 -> 8.17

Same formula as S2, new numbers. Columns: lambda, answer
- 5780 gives 8.145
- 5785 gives 8.442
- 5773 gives 8.606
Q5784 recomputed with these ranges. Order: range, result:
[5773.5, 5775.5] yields 8.797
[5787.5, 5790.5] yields 9.234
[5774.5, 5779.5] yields 8.651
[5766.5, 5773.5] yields 8.606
